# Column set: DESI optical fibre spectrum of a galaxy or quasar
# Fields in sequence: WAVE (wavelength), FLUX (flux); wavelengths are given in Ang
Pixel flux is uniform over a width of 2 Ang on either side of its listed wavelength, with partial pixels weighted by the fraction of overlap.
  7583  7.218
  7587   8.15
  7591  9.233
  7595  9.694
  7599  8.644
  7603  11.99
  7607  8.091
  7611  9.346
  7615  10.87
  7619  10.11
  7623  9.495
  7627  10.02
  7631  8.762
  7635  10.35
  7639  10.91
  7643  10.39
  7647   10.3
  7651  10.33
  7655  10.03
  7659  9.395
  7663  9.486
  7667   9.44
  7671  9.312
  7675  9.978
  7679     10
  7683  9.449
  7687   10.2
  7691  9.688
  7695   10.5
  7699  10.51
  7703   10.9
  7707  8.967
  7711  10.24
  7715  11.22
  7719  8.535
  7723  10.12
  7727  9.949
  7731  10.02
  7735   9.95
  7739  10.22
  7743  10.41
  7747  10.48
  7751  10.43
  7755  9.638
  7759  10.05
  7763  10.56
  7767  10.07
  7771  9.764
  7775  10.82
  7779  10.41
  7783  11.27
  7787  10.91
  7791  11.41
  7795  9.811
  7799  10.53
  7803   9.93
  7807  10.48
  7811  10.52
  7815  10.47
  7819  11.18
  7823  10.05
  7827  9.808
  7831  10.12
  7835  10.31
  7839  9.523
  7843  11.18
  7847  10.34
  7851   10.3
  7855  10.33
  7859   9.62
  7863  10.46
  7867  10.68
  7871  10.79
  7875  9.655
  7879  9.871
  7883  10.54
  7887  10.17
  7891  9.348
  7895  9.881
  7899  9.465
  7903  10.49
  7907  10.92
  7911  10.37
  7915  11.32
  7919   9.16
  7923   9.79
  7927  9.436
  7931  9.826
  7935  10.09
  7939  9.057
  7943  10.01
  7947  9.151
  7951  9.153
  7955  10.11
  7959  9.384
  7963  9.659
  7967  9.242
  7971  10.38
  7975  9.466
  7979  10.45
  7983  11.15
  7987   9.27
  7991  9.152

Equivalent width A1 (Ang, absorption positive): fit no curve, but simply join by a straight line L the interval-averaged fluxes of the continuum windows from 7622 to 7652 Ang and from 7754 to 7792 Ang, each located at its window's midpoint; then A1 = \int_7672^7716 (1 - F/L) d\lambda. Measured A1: 0.6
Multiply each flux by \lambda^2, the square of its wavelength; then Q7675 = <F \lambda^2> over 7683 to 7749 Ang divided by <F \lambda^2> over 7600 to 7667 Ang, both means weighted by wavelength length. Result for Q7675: 1.04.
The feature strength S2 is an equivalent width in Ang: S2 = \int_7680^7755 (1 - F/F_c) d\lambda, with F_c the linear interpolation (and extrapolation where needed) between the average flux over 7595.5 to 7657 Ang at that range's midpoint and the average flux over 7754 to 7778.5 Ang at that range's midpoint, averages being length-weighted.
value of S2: 0.2 Ang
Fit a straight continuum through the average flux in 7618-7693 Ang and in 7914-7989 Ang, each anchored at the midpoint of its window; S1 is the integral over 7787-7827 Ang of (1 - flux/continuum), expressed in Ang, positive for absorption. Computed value -2.7 Ang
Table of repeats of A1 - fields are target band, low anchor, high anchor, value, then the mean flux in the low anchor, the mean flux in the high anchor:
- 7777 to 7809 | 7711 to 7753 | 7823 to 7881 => -1.3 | 10.1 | 10.2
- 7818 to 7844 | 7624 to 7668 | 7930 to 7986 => -1.0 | 9.95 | 9.78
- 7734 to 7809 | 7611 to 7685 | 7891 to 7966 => -3.9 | 9.91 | 9.83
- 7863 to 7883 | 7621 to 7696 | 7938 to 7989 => -1.0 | 9.89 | 9.74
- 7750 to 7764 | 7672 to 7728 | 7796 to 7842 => 0.0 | 10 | 10.3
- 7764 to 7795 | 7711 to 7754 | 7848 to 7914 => -1.4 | 10.1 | 10.2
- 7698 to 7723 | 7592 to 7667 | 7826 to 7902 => -0.2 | 9.88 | 10.1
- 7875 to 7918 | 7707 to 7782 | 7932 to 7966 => -2.1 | 10.1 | 9.57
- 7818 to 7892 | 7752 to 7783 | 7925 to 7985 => -1.4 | 10.3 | 9.77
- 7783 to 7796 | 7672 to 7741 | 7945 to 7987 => -1.2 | 10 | 9.79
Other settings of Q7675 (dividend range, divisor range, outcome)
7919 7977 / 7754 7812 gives 0.96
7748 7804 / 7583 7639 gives 1.14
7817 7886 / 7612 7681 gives 1.09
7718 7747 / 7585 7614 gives 1.10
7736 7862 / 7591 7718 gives 1.08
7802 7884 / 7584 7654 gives 1.12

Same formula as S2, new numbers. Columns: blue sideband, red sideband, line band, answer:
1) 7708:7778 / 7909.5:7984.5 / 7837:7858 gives -0.7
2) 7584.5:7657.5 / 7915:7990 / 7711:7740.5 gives -0.7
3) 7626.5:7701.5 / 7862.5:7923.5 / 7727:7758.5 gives -0.3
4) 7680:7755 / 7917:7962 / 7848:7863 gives -0.6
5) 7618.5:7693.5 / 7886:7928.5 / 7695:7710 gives -0.4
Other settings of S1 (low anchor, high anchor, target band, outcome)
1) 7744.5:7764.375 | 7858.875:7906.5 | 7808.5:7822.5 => -0.6 Ang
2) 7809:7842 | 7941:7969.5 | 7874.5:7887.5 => -0.2 Ang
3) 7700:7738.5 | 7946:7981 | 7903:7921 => -1.3 Ang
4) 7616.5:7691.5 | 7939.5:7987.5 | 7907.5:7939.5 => -0.6 Ang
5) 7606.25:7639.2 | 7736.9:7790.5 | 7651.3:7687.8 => 1.0 Ang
